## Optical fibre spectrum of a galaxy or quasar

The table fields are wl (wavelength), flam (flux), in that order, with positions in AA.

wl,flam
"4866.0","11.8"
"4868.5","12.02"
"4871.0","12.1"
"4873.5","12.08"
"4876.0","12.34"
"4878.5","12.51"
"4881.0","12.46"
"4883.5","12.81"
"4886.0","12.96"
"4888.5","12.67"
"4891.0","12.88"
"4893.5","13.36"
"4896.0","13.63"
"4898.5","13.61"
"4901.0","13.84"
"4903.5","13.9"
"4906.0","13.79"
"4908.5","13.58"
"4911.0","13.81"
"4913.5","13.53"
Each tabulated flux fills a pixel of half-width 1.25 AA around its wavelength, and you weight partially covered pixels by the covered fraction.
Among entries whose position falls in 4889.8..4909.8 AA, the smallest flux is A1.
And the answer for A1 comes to 12.88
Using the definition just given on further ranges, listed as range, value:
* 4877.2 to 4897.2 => 12.46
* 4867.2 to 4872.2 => 12.02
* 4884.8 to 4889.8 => 12.67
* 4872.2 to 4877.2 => 12.08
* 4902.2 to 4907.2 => 13.79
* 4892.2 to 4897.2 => 13.36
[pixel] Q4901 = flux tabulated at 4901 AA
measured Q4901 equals 13.84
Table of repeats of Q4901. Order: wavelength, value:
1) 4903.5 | 13.9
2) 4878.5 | 12.51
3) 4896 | 13.63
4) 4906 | 13.79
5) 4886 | 12.96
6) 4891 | 12.88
